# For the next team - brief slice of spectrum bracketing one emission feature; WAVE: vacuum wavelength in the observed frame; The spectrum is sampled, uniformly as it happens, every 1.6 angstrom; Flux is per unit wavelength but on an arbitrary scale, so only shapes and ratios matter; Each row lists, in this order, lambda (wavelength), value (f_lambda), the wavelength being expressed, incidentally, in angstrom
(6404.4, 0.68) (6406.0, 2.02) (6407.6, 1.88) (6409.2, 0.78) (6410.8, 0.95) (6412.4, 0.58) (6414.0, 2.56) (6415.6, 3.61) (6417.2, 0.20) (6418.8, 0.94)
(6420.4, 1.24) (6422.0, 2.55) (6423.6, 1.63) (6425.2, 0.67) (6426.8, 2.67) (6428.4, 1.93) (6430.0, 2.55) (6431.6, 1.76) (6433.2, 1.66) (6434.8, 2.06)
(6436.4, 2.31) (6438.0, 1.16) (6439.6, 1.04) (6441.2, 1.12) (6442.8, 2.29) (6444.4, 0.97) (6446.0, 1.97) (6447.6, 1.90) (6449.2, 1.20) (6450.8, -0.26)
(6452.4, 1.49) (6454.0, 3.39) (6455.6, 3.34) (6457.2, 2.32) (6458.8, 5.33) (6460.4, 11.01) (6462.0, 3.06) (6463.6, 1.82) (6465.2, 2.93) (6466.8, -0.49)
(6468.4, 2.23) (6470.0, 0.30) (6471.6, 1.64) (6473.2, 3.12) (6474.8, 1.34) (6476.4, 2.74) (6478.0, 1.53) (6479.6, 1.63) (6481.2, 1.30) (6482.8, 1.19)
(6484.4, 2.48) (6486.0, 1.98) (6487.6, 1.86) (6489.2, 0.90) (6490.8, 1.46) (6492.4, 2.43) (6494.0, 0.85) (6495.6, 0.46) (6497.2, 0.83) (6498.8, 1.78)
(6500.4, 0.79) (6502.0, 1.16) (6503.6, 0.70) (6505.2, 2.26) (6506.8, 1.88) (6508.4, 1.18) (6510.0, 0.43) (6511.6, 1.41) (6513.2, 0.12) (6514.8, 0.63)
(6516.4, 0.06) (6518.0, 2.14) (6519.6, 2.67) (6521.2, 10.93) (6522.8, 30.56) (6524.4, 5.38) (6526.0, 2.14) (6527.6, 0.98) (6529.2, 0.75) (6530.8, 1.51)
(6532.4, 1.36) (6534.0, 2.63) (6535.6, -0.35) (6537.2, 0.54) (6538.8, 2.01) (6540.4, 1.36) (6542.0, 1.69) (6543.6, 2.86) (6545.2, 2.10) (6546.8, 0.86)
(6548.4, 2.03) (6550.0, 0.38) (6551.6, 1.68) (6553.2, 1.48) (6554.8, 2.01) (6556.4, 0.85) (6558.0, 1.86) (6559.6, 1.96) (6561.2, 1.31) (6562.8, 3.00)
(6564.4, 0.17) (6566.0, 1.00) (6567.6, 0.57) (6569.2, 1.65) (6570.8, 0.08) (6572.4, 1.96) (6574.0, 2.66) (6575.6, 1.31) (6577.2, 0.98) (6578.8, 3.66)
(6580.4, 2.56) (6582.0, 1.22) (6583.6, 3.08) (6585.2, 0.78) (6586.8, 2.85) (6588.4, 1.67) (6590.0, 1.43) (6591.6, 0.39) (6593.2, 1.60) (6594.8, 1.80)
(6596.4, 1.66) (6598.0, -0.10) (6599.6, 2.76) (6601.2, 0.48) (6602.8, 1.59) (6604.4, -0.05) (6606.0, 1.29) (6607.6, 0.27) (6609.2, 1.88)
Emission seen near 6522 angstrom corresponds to [O III] 5007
